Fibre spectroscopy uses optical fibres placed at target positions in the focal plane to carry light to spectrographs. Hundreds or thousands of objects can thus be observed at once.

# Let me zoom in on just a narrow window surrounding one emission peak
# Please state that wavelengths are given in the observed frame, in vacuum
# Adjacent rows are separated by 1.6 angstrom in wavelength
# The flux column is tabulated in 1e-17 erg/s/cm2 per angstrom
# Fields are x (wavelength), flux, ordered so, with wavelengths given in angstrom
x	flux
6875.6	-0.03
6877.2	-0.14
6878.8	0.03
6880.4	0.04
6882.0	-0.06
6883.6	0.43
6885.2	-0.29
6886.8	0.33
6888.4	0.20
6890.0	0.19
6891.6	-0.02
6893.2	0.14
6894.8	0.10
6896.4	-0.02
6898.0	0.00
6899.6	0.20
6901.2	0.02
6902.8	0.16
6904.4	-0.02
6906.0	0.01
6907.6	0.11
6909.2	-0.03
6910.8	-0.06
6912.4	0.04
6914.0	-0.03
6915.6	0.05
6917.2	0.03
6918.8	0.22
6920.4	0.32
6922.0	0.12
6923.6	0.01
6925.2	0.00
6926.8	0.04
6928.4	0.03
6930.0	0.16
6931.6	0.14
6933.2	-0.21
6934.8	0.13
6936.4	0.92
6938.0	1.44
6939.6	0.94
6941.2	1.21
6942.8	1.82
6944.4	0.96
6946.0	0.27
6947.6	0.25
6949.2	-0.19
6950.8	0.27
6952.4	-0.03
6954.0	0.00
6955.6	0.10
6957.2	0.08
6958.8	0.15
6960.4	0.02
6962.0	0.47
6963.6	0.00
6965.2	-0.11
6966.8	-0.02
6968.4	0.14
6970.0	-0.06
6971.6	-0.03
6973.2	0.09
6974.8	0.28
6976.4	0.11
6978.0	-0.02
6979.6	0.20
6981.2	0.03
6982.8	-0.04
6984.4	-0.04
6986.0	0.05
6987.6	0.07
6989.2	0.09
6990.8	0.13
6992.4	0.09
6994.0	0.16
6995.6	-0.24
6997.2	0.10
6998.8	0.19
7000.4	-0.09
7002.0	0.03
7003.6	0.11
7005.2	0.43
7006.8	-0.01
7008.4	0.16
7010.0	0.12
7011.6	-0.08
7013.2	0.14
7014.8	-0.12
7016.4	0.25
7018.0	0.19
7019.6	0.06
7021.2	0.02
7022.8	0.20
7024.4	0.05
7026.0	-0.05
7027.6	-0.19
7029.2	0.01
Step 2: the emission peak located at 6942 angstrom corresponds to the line [O II]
